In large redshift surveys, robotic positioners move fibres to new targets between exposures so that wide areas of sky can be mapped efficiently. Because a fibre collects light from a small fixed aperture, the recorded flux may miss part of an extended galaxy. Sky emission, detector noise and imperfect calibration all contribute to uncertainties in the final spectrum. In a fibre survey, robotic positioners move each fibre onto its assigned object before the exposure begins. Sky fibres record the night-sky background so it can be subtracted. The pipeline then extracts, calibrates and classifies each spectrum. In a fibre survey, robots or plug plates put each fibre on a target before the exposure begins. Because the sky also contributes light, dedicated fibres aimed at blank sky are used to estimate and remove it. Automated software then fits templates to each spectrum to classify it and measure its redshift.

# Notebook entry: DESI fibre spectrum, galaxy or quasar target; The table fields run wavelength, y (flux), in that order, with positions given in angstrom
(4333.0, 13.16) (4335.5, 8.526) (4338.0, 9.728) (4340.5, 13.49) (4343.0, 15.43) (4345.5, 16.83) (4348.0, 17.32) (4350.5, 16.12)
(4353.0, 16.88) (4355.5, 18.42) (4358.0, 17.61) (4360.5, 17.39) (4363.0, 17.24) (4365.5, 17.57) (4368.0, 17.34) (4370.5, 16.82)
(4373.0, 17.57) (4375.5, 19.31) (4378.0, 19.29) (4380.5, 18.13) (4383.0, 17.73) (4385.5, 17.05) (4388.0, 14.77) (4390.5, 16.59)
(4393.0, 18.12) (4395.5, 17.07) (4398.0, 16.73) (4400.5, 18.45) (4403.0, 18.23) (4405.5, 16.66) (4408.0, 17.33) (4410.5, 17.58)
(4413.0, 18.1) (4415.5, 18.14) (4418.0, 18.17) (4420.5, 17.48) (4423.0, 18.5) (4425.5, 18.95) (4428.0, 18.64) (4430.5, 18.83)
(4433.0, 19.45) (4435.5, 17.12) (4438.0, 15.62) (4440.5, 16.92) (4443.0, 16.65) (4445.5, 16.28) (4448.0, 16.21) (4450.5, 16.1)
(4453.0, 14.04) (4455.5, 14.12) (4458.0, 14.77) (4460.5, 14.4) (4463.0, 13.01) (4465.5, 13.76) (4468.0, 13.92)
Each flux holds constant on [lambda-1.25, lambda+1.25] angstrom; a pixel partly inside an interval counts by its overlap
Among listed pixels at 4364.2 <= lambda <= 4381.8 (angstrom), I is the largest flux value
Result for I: 19.31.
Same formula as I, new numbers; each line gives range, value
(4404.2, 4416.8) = 18.14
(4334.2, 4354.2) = 17.32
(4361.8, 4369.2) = 17.57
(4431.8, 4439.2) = 19.45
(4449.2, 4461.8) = 16.1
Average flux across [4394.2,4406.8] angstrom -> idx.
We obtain 17.4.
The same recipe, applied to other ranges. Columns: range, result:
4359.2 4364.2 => 17.3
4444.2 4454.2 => 15.7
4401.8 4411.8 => 17.4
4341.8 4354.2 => 16.5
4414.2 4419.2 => 18.2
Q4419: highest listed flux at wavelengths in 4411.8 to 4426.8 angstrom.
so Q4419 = 18.95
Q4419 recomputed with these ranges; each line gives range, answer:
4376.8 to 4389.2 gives 19.29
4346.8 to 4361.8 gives 18.42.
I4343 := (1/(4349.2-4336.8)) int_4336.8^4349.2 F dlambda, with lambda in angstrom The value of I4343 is 14.6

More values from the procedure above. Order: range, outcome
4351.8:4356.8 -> 17.7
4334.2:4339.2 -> 9.16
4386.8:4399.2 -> 16.7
